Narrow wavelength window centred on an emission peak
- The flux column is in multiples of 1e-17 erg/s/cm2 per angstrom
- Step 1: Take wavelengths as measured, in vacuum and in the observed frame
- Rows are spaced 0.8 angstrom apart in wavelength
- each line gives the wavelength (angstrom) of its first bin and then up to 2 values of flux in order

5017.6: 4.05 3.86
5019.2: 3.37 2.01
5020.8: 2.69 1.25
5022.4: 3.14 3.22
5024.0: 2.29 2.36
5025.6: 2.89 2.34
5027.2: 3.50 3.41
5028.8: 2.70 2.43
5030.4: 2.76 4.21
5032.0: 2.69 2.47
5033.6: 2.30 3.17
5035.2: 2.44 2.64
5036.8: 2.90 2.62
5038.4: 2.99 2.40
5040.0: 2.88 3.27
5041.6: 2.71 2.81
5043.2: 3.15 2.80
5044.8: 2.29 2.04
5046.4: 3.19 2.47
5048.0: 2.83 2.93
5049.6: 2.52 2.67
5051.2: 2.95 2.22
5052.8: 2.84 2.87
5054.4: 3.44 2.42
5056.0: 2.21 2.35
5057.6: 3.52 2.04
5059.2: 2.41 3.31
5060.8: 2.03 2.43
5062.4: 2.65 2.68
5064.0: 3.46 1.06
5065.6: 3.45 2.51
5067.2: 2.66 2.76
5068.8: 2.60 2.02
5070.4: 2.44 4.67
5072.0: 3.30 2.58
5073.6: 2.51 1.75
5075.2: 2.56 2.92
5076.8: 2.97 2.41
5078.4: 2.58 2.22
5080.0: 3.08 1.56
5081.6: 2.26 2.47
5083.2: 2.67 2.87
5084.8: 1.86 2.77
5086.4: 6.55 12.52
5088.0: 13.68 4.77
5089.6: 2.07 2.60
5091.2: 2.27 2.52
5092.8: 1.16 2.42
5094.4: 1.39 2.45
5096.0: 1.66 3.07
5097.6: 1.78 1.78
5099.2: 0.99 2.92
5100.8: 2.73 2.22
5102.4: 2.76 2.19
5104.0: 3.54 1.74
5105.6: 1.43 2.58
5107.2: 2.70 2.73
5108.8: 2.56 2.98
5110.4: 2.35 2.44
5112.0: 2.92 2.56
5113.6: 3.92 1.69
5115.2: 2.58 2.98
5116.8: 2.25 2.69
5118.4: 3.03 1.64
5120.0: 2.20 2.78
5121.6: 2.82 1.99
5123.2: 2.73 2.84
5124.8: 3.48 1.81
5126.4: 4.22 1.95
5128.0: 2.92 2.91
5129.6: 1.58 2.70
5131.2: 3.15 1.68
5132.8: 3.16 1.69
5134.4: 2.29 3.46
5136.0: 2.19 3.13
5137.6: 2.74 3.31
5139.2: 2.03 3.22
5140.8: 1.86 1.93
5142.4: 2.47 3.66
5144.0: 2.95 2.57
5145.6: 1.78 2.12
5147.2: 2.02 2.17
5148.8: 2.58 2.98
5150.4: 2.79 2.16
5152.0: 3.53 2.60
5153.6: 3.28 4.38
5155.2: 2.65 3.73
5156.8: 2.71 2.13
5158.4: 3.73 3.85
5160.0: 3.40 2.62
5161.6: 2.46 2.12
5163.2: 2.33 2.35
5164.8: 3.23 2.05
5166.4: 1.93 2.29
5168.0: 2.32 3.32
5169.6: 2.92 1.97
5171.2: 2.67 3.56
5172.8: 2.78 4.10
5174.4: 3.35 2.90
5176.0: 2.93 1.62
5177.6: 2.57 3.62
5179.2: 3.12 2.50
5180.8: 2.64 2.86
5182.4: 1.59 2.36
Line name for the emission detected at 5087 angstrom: H-beta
